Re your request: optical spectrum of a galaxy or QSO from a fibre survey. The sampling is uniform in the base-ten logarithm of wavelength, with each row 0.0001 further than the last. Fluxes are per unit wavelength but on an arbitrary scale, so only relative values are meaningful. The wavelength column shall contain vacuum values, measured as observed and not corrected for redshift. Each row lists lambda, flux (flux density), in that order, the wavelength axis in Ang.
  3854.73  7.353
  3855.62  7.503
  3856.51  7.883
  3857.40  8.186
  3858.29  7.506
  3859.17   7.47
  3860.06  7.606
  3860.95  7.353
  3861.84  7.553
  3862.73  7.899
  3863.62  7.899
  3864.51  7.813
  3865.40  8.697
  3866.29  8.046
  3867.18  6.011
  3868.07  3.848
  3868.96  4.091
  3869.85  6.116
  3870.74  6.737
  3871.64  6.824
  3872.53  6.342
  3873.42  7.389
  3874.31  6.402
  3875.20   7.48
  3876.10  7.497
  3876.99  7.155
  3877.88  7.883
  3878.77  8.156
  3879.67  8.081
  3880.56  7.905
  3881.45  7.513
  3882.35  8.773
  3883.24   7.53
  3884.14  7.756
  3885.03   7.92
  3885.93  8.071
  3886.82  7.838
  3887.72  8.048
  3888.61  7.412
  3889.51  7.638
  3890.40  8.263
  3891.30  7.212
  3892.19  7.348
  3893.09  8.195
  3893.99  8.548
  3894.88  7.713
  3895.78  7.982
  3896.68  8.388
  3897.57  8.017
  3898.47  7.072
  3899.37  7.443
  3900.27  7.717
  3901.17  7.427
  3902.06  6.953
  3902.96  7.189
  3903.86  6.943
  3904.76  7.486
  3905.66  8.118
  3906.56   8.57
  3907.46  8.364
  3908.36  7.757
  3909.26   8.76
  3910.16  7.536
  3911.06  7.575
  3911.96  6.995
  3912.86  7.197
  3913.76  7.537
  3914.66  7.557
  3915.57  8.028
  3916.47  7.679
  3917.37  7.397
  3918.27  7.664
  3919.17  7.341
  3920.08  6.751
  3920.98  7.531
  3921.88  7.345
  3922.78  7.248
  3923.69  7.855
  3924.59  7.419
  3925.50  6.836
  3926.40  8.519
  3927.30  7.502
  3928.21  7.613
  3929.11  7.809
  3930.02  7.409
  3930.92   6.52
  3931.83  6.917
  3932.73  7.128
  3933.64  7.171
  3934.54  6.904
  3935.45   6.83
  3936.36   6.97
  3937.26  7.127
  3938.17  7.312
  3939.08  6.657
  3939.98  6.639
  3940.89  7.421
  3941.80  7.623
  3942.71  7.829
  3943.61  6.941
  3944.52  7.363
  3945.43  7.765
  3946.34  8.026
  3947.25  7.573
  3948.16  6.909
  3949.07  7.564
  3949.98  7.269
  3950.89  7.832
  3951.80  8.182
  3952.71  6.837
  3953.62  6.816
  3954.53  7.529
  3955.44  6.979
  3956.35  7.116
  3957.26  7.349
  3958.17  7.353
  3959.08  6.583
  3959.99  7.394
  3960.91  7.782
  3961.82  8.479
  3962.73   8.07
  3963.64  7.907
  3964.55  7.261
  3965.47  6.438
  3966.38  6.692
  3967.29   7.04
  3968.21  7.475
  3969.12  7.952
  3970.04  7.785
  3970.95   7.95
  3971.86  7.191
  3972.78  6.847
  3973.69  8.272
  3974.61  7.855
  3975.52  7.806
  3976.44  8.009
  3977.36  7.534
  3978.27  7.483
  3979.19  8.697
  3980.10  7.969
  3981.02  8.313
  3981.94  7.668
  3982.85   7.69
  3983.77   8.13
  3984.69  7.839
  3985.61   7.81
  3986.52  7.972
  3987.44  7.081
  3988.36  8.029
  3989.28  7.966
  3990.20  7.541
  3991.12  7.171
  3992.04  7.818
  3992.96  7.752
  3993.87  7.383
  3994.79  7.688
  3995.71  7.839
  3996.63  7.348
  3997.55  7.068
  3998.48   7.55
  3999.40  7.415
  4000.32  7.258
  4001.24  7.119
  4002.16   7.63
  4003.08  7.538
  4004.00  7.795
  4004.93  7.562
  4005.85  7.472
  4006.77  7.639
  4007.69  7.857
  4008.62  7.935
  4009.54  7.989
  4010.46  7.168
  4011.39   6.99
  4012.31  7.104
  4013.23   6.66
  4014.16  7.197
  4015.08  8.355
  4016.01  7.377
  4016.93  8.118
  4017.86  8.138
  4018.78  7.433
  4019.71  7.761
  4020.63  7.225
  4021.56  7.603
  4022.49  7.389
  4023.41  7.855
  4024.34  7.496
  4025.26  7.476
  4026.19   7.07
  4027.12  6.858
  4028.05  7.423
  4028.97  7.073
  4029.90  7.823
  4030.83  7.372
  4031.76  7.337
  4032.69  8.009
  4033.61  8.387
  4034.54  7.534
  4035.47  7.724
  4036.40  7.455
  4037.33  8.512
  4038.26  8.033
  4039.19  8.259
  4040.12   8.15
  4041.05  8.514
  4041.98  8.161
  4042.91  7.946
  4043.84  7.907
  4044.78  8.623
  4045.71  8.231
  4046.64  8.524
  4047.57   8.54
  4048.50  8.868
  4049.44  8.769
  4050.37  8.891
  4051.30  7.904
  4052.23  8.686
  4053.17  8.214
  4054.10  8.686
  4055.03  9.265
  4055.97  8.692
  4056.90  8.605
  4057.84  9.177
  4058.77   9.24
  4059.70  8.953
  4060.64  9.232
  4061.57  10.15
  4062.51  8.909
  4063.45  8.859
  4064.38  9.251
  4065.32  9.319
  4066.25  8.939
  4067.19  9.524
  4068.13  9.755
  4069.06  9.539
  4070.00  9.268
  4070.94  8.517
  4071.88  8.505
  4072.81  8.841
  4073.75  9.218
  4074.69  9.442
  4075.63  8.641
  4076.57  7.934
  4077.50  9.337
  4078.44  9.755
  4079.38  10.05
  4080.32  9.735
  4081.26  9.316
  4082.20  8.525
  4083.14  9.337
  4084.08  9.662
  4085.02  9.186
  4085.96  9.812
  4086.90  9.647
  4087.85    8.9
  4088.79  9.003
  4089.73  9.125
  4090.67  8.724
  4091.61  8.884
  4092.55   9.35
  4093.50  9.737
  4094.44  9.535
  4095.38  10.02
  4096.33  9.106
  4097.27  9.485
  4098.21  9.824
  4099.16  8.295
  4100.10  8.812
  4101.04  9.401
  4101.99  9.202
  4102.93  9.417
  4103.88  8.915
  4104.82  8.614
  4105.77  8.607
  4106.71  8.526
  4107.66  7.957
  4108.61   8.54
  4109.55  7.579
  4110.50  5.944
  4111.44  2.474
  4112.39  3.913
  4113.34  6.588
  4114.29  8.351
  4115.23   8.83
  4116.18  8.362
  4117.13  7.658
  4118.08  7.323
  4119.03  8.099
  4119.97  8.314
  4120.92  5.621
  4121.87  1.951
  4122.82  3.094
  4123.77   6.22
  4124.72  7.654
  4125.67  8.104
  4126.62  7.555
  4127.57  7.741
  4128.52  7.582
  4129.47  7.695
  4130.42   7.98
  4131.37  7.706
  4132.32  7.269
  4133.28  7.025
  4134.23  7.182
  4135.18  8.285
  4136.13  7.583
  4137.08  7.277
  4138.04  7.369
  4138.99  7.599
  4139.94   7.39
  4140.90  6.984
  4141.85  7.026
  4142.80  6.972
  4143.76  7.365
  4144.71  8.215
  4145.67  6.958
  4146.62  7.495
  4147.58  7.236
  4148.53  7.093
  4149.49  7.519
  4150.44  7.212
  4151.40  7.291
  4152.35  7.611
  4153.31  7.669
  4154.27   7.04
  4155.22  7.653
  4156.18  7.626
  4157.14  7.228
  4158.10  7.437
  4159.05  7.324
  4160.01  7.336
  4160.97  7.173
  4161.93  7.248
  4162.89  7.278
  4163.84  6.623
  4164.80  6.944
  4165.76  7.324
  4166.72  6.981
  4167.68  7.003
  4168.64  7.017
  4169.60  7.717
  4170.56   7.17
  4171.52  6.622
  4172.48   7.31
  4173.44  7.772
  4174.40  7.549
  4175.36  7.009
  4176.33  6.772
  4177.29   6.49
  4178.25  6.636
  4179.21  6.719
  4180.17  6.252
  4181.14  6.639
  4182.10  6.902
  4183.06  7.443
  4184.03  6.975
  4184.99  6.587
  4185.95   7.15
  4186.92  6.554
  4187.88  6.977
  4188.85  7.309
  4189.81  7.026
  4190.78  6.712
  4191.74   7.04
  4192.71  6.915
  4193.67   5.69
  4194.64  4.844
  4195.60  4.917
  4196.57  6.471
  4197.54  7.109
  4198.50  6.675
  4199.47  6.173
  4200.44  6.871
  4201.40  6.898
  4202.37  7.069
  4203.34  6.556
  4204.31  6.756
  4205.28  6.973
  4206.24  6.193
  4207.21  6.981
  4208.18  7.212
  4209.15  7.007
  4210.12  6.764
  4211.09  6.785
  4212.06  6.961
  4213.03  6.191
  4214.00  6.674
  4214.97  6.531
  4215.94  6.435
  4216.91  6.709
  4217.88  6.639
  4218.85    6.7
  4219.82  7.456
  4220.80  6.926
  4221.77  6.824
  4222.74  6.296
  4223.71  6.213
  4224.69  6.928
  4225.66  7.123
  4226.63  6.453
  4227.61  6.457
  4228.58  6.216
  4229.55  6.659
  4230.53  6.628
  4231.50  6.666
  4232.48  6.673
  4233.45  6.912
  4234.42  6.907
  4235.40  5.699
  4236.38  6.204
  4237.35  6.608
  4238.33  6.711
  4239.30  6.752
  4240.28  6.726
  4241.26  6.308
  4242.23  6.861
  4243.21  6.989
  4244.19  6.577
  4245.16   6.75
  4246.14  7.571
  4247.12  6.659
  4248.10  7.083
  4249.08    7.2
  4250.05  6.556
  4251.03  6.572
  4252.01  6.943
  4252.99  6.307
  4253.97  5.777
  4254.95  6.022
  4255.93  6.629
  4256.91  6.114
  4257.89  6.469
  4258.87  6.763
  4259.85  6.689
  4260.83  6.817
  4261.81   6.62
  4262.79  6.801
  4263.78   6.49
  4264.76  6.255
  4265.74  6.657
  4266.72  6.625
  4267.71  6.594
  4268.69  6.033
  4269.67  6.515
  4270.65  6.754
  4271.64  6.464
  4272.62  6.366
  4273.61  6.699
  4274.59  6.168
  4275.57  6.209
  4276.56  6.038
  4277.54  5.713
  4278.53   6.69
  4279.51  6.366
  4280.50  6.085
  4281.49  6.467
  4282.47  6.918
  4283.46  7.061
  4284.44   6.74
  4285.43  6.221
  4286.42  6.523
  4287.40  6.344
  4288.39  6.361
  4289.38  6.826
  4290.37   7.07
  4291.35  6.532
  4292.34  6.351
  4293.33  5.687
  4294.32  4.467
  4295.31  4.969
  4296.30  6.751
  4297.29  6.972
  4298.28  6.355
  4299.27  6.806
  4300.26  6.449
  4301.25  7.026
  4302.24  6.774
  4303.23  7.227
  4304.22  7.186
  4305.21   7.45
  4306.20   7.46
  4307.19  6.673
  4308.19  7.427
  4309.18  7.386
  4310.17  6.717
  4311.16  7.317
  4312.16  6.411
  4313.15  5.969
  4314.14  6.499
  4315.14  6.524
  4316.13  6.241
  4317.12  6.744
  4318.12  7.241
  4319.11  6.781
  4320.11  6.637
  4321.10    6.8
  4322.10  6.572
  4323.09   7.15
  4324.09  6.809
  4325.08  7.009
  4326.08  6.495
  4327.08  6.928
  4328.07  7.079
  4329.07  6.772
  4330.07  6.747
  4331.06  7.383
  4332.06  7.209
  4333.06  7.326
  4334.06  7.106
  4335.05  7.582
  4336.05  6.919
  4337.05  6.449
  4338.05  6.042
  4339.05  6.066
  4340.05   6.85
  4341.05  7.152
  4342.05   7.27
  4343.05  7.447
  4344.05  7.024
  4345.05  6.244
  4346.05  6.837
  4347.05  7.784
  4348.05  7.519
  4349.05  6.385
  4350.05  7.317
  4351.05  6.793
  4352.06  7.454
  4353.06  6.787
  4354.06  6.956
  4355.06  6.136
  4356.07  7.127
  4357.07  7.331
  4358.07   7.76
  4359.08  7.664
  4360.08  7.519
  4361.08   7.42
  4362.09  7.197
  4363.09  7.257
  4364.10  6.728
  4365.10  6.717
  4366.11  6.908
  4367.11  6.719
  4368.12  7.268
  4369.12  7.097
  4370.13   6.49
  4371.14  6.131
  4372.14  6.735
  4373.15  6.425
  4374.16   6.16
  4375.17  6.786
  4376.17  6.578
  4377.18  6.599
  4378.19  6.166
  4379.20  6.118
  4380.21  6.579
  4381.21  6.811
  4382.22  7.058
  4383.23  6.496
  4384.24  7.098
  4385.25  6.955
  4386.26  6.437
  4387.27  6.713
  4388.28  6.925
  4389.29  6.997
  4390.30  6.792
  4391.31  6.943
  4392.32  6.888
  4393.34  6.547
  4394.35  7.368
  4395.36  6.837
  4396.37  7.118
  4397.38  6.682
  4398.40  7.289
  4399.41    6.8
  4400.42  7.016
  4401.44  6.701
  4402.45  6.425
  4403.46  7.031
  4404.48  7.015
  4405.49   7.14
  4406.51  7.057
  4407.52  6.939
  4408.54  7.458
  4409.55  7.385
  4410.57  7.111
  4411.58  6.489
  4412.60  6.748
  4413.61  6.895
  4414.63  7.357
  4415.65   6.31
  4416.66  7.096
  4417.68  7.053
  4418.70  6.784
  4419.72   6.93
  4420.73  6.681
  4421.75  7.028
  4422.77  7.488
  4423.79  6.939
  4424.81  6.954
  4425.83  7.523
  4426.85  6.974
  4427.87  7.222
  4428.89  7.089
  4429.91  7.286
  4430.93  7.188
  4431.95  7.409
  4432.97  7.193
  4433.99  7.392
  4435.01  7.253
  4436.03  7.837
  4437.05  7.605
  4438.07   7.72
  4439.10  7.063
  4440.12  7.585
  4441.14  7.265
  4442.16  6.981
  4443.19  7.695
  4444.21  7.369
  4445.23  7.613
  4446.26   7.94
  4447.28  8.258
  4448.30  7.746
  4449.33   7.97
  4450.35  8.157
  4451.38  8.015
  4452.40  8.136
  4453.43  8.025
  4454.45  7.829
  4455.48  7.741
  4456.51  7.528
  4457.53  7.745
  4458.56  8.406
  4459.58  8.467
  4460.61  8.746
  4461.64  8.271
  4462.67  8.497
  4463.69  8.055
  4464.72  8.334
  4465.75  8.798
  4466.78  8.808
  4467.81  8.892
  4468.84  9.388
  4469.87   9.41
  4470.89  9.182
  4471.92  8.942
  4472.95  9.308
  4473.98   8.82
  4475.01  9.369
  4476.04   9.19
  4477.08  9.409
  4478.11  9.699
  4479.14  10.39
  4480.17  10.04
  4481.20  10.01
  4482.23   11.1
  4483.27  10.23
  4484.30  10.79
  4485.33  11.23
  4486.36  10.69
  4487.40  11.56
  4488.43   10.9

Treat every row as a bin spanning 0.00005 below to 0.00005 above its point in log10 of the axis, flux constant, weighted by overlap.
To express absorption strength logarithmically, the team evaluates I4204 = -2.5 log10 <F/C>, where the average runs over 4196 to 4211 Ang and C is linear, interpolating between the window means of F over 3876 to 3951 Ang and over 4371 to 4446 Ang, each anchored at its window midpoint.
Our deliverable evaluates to 0.07 mag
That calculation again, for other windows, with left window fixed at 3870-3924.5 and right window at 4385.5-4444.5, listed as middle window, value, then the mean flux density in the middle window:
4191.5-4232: 0.11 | 6.61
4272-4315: 0.10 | 6.55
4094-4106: -0.23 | 9.18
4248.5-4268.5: 0.11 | 6.54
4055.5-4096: -0.23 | 9.21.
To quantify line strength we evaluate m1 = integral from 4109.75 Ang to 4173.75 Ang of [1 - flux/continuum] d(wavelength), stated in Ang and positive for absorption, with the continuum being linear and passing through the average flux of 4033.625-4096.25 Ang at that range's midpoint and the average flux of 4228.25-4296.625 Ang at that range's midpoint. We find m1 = 6.8 Ang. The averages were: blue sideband 8.9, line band 7.11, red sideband 6.49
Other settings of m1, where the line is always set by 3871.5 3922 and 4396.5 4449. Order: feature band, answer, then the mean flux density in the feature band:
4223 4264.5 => 4.1 Ang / 6.62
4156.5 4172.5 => 0.5 Ang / 7.16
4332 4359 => 0.9 Ang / 7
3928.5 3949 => 1.0 Ang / 7.23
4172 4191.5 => 1.2 Ang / 6.94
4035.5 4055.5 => -2.3 Ang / 8.37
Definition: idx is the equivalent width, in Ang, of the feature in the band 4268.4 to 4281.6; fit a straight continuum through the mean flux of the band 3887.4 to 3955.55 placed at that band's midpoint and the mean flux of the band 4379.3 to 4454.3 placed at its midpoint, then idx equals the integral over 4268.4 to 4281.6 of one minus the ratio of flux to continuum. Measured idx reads 1.69 Ang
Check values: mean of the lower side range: 7.49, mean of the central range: 6.33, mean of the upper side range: 7.16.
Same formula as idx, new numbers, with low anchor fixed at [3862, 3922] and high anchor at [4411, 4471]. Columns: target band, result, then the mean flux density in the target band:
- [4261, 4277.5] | 2.5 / 6.44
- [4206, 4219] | 1.5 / 6.71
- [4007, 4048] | -1.1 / 7.74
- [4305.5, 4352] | 4.4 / 6.9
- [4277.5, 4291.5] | 1.9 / 6.55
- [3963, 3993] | -0.6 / 7.67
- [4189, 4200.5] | 1.8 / 6.38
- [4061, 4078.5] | -3.7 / 9.13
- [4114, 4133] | 1.1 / 7.14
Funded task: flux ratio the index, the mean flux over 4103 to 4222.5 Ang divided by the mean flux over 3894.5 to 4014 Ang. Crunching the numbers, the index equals 0.9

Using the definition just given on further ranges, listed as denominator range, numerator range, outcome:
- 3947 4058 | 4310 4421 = 0.89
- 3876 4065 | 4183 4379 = 0.87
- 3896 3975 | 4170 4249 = 0.90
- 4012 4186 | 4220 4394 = 0.85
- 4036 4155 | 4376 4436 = 0.85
